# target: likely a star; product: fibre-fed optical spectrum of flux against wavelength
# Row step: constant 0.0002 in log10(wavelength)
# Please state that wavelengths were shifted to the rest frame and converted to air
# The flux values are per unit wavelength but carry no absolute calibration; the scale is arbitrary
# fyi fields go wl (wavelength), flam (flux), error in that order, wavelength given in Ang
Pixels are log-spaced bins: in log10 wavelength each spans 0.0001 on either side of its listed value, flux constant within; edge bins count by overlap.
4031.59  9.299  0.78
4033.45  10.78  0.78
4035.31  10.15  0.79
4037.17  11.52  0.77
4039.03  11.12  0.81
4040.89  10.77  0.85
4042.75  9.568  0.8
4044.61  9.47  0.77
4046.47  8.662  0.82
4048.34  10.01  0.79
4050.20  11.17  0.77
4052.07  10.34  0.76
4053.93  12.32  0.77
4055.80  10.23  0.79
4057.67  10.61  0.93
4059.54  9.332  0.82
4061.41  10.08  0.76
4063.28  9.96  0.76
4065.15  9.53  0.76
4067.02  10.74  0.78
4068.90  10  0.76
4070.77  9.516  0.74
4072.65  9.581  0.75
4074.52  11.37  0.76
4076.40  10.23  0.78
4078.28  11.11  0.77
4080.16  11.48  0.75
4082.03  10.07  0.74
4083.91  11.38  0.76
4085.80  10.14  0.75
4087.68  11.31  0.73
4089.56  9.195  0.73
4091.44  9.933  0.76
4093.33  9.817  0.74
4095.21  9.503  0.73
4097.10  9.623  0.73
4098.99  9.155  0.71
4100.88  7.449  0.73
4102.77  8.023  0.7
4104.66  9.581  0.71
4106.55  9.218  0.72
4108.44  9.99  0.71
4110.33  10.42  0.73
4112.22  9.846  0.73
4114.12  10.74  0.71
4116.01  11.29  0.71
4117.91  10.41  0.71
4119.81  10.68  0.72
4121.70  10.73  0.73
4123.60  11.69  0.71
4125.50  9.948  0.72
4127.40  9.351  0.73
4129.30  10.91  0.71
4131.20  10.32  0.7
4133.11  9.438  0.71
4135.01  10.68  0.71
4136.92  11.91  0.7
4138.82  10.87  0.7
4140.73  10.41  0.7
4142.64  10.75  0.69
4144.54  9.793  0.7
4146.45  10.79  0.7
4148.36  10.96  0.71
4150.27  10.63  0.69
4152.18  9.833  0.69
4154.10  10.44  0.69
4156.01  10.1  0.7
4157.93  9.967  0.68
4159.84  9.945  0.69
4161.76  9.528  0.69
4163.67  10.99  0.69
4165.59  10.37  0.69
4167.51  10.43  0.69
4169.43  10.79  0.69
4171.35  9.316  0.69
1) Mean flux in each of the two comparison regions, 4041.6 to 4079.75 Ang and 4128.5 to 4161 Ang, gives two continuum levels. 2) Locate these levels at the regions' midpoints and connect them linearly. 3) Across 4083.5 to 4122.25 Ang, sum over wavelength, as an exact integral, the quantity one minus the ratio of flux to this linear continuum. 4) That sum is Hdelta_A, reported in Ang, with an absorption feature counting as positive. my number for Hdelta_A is 1.6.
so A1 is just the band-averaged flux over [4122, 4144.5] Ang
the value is 10.5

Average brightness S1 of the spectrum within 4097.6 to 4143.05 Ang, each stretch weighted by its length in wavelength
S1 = 10.1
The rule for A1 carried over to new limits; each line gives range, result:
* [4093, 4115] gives 9.43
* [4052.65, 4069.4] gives 10.3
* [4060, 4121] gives 10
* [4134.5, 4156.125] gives 10.6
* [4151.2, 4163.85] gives 10.1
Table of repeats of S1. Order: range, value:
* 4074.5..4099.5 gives 10.3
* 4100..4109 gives 8.82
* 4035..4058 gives 10.5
